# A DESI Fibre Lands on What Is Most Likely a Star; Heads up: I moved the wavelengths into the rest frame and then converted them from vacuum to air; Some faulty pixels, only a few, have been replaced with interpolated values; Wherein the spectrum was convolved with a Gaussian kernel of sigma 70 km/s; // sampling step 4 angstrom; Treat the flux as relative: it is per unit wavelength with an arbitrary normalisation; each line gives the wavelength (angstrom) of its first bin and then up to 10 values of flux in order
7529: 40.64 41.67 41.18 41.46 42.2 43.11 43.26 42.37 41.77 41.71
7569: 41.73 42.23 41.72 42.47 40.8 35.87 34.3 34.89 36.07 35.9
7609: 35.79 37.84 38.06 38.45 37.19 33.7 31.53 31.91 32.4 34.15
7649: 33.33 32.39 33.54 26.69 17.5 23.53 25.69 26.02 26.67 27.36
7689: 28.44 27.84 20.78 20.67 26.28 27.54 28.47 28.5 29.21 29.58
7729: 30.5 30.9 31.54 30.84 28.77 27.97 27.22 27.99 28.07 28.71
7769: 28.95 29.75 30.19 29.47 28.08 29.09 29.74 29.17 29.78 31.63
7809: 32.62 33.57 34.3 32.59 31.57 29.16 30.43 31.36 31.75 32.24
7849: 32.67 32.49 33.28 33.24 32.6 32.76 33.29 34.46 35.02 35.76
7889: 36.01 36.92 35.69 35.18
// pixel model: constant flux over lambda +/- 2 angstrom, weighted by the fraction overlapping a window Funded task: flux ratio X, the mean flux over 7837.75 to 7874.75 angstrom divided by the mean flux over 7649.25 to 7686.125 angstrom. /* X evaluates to 1.2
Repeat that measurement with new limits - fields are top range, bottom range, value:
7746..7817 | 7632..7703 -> 1.07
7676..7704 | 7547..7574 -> 0.60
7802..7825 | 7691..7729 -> 1.22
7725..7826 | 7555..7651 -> 0.81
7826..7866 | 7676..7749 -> 1.15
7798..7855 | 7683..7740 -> 1.15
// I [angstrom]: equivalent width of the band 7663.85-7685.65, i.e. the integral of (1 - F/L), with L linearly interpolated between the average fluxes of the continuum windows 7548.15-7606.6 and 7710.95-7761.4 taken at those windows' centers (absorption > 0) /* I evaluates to 5.7 angstrom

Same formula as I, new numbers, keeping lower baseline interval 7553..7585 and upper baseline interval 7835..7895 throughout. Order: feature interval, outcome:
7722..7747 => 4.7 angstrom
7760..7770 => 2.2 angstrom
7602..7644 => 5.4 angstrom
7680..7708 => 9.5 angstrom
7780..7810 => 4.8 angstrom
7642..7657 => 2.4 angstrom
